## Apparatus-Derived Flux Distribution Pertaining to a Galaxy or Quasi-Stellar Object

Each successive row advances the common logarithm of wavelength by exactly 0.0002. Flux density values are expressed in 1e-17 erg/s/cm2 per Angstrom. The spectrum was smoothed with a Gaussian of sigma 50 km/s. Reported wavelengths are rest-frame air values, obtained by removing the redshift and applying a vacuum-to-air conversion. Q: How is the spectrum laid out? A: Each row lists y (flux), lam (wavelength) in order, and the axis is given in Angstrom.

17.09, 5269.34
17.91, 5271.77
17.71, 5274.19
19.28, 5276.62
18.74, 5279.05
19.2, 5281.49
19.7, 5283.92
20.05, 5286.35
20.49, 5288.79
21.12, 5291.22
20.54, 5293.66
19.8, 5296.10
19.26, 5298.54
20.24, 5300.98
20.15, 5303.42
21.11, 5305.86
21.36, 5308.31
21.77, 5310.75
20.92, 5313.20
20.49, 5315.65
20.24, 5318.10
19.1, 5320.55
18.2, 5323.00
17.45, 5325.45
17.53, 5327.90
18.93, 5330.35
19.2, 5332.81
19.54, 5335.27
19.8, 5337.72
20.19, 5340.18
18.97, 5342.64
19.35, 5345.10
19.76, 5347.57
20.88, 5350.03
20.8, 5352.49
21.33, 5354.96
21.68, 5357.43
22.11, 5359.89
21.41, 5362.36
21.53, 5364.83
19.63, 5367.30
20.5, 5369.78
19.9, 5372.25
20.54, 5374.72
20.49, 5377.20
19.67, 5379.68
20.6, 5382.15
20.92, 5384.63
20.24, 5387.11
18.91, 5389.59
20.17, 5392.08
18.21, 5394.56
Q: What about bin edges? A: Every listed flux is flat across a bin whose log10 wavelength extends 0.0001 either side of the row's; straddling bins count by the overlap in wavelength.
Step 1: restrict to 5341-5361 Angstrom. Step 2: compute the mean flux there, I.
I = 20.6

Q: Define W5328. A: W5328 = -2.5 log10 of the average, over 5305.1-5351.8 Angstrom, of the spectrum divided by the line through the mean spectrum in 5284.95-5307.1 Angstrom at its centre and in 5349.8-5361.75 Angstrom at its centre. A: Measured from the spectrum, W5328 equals 0.06 mag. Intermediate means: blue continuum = 20.3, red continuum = 21.4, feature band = 19.7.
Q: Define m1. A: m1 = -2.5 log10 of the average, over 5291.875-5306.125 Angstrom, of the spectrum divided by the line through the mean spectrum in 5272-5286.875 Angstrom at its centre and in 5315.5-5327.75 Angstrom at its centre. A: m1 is -0.069 mag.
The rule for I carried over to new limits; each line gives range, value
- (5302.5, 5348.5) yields 19.7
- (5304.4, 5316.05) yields 21.1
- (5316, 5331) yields 18.7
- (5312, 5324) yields 19.8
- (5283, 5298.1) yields 20.2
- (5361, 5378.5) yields 20.6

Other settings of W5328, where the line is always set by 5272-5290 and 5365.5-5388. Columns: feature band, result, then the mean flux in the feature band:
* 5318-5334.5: 0.066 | 18.6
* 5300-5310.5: -0.071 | 20.8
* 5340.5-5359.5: -0.024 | 20.5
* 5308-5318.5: -0.074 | 21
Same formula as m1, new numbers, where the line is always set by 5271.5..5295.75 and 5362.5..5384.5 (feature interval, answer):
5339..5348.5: 0.033 mag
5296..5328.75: -0.001 mag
